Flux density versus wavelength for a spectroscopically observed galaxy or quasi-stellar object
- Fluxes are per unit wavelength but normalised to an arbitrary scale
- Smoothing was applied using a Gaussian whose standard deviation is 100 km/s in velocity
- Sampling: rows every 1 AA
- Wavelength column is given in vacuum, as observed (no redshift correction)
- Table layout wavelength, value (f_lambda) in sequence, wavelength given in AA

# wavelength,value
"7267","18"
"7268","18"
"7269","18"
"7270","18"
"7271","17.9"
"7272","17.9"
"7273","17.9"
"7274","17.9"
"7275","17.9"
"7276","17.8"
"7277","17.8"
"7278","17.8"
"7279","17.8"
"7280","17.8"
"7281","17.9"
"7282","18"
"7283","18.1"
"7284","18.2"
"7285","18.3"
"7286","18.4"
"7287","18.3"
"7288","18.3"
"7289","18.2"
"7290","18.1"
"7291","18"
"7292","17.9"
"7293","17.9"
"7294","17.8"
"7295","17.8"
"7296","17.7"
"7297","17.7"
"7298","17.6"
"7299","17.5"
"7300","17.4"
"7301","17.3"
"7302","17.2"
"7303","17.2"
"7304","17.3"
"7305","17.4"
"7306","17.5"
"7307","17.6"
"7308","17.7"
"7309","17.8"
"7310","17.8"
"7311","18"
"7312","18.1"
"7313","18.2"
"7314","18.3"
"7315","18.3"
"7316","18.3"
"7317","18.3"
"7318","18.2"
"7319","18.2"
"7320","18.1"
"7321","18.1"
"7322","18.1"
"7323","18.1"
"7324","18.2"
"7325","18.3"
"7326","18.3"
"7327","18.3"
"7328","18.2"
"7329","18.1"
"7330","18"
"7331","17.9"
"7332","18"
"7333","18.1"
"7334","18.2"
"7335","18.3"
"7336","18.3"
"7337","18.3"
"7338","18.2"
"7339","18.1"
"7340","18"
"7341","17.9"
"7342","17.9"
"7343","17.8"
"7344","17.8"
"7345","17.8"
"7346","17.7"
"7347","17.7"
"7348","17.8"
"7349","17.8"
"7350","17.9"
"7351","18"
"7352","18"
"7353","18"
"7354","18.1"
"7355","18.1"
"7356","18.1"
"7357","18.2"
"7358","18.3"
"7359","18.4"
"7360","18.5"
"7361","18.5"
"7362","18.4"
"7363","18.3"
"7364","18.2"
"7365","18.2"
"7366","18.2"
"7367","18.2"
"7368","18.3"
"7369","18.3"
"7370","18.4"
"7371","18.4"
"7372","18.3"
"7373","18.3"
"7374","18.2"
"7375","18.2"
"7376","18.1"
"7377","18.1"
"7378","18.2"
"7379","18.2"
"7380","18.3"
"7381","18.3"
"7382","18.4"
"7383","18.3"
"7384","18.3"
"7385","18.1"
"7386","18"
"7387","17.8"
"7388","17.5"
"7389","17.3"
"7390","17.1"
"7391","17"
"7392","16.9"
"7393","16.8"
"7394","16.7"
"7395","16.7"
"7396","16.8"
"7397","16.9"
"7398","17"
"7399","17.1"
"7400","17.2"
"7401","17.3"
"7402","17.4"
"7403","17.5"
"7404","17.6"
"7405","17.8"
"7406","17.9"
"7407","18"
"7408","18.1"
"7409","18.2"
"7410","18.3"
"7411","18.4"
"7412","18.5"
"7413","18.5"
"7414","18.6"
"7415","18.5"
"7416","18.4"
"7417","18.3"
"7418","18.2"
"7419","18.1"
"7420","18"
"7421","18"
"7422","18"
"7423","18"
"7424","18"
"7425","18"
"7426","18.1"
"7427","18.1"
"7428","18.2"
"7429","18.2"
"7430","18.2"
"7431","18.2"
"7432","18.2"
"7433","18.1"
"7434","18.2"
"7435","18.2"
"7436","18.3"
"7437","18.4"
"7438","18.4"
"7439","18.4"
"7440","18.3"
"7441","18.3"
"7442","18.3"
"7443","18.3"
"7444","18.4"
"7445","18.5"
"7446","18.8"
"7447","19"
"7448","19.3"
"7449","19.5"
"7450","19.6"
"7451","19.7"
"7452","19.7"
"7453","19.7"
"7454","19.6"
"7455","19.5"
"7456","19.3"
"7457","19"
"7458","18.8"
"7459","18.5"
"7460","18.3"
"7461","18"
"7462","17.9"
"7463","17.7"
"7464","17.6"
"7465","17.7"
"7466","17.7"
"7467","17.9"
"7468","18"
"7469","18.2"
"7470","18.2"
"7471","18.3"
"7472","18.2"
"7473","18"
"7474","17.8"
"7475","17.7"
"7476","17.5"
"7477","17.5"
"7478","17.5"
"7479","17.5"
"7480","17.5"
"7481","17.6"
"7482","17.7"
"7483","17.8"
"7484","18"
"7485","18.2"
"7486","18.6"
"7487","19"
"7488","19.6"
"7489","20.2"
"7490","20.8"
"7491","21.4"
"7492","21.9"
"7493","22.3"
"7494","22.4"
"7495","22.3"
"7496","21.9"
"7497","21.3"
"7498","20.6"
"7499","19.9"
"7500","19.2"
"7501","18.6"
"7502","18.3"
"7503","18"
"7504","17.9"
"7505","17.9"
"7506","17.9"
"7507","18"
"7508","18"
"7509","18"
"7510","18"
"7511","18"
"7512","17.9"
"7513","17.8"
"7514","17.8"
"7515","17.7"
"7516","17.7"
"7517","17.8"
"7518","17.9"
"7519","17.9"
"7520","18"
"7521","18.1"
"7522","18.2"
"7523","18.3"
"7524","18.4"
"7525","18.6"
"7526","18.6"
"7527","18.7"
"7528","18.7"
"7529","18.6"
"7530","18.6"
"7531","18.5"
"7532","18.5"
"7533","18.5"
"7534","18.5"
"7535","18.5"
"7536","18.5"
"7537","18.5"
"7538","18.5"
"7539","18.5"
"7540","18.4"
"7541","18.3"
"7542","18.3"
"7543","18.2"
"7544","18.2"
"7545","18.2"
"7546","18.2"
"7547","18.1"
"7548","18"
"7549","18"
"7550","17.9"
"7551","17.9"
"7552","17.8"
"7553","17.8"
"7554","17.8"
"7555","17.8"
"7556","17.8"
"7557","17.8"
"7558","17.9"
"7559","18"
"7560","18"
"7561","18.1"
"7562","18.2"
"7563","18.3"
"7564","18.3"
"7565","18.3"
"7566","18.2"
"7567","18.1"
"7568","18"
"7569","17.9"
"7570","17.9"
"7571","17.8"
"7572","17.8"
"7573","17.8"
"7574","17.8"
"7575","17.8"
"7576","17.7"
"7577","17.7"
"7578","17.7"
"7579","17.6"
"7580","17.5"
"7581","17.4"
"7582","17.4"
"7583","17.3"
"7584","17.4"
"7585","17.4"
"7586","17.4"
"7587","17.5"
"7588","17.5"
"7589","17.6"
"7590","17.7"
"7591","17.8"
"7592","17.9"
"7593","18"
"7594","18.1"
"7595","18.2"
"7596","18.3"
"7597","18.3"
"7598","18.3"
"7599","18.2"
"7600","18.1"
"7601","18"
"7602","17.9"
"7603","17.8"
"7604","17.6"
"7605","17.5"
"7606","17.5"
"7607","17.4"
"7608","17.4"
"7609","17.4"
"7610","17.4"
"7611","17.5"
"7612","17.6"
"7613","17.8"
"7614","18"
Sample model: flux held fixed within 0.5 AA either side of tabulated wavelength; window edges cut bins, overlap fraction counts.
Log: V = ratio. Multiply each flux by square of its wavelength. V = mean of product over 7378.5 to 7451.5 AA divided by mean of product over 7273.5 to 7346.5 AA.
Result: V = 1.03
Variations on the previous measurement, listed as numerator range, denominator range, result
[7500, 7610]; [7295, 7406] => 1.06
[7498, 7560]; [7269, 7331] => 1.08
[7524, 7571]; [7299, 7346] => 1.08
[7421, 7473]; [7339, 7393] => 1.05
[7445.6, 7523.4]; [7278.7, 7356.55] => 1.09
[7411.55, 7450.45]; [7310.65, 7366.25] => 1.04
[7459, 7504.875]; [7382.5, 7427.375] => 1.08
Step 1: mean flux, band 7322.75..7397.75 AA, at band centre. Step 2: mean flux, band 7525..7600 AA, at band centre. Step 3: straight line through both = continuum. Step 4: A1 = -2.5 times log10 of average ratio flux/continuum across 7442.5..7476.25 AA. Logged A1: -0.03 mag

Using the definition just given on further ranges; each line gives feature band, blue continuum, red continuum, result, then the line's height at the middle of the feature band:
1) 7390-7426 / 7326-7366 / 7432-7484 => 0.03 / 18.2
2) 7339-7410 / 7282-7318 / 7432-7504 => 0.03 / 18.3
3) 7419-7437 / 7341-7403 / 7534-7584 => -0.01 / 17.9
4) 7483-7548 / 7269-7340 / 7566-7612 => -0.06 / 17.8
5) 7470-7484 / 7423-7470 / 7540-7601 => 0.03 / 18.3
